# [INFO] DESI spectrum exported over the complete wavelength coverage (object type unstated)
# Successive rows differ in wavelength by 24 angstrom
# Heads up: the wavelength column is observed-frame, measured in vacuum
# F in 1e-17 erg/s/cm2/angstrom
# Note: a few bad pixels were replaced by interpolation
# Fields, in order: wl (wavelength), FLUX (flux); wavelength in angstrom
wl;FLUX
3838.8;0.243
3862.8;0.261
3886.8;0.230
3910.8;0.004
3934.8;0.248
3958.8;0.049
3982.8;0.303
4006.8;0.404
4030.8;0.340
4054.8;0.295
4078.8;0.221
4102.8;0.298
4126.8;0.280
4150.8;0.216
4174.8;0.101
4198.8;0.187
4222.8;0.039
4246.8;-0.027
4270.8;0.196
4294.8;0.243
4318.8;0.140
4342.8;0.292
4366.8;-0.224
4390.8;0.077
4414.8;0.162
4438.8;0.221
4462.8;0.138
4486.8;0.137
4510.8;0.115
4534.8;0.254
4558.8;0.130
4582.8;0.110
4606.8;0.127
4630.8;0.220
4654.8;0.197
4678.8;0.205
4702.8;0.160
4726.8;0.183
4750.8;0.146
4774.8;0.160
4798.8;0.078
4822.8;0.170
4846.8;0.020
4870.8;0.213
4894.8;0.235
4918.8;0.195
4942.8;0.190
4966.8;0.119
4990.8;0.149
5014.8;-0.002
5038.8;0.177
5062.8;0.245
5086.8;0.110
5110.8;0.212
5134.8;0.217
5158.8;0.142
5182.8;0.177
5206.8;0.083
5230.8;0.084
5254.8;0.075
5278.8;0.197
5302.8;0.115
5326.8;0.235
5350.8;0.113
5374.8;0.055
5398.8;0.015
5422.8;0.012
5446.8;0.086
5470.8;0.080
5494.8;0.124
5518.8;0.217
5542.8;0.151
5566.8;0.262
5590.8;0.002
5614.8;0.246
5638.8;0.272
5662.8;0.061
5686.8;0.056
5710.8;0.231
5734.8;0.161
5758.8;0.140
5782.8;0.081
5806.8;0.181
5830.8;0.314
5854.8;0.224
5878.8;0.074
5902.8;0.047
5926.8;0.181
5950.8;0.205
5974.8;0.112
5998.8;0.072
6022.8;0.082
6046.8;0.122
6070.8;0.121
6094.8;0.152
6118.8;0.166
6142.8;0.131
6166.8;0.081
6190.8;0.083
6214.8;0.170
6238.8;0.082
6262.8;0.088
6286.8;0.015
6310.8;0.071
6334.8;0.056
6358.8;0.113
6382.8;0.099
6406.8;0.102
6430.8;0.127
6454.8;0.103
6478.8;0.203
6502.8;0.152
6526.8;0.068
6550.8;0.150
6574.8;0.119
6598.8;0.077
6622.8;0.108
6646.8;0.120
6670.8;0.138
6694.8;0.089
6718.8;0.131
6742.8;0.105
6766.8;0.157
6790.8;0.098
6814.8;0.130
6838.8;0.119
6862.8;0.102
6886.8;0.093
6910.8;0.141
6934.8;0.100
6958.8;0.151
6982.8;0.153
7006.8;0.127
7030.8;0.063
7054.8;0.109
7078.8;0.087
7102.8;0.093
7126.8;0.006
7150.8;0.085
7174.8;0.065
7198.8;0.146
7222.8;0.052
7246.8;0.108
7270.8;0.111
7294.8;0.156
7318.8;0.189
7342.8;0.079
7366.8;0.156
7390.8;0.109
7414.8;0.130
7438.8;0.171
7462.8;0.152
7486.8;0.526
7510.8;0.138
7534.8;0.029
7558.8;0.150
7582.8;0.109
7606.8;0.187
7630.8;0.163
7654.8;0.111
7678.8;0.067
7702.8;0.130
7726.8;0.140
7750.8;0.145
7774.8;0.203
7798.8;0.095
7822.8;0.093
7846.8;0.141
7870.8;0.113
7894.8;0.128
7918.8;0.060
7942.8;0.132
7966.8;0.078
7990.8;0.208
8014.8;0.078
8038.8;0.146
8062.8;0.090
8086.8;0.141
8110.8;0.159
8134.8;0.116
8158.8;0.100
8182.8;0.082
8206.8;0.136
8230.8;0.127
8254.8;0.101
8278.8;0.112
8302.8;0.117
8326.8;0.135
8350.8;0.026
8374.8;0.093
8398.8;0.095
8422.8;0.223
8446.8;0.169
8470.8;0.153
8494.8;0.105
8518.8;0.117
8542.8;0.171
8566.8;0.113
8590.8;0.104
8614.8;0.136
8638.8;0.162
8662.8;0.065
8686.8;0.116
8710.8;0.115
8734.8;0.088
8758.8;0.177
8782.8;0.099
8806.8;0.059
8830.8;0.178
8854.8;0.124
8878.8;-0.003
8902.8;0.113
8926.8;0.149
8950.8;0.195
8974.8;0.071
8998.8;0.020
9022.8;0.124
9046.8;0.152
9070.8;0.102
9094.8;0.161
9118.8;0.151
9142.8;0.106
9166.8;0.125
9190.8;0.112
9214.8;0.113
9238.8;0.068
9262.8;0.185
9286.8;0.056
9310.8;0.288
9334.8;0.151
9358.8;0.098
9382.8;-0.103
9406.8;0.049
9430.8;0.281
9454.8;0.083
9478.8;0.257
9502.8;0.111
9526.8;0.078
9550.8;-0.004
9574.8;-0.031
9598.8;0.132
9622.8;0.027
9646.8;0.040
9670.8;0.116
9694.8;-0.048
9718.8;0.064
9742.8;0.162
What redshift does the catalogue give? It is 1.01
